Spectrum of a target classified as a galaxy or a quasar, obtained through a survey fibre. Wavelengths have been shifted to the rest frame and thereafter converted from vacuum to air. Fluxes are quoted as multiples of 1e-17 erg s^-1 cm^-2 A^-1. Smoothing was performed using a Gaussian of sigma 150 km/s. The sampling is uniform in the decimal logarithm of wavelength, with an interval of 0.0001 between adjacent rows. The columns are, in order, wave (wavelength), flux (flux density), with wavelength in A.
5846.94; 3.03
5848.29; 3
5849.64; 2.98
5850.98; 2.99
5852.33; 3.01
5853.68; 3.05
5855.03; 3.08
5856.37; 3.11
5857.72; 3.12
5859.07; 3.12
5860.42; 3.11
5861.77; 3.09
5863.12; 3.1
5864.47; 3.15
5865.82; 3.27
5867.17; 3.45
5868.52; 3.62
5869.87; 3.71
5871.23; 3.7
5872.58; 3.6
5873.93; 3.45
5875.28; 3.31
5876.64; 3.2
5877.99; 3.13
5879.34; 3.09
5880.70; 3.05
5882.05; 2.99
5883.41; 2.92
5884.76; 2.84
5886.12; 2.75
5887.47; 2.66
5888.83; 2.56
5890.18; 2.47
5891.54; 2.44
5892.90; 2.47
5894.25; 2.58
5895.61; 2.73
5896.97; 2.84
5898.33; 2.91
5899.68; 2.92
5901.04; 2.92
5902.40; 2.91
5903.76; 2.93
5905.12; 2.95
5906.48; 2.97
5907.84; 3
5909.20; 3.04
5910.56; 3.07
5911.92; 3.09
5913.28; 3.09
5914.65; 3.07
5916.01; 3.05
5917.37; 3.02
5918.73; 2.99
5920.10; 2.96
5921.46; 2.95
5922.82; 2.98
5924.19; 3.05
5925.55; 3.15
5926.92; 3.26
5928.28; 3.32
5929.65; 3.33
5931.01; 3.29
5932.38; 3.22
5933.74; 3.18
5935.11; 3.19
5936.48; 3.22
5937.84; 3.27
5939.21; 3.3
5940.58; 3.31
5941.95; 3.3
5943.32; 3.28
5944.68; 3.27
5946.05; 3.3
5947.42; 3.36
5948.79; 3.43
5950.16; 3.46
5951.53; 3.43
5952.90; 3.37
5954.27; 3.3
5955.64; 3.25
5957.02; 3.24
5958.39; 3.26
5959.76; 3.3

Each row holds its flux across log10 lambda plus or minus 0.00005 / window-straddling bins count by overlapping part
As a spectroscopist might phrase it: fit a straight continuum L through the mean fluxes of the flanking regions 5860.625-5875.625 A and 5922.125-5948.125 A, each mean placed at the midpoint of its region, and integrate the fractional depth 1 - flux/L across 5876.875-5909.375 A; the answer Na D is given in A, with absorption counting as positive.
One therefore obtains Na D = 4.88 A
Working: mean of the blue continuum 3.4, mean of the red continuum 3.24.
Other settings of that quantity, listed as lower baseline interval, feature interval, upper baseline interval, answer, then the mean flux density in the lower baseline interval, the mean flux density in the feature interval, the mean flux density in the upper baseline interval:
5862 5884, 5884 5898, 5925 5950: 2.75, 3.29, 2.64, 3.28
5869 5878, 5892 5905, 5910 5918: 1.68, 3.47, 2.8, 3.06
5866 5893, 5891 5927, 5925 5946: 2.77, 3.09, 2.94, 3.26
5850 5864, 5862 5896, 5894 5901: -1.26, 3.08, 3.05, 2.82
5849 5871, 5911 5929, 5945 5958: 1.18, 3.2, 3.07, 3.34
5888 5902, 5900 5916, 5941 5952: -0.83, 2.69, 3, 3.35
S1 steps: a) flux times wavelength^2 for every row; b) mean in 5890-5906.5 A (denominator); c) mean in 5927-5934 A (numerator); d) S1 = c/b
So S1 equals 1.2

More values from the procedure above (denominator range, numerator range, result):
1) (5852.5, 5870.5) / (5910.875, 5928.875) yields 0.97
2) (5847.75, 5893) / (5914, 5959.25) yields 1.07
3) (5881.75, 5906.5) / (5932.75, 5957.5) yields 1.21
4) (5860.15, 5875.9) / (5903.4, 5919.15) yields 0.91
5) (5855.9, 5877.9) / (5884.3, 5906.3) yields 0.84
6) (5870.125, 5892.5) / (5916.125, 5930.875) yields 1.05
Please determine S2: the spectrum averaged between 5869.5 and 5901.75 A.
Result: 2.96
